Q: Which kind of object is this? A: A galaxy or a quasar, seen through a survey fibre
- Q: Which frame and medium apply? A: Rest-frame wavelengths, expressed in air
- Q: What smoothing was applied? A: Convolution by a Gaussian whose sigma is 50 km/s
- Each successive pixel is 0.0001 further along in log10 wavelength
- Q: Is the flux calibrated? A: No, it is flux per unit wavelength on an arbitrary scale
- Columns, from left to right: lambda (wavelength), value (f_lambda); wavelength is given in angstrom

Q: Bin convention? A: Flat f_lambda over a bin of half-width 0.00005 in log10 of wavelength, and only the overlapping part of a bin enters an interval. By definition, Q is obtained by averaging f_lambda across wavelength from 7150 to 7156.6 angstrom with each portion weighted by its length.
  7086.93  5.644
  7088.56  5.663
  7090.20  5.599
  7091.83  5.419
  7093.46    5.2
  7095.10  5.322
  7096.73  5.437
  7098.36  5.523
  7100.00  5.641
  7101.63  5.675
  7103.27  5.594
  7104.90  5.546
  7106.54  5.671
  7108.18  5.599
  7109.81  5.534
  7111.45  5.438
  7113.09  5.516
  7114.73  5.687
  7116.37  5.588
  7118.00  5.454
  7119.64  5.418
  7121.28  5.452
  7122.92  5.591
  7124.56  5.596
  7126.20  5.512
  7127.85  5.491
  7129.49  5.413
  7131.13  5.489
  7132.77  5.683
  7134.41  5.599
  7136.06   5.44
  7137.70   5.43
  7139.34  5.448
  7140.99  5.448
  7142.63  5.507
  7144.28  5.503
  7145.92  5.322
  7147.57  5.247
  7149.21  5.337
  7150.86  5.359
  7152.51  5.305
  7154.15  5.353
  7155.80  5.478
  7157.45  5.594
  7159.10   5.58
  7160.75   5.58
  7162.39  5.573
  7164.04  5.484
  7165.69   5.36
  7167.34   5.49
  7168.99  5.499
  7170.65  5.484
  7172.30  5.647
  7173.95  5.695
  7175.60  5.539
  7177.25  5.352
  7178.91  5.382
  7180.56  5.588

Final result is 5.37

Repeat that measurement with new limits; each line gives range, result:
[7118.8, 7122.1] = 5.43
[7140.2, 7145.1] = 5.49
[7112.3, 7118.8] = 5.57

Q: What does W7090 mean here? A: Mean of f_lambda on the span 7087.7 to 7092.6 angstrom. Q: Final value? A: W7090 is 5.56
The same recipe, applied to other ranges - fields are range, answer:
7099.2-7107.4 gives 5.62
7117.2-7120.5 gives 5.43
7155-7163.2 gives 5.56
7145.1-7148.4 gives 5.29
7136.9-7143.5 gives 5.46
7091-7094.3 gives 5.31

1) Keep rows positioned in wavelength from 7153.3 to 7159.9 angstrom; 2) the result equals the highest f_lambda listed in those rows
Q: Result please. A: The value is 5.594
